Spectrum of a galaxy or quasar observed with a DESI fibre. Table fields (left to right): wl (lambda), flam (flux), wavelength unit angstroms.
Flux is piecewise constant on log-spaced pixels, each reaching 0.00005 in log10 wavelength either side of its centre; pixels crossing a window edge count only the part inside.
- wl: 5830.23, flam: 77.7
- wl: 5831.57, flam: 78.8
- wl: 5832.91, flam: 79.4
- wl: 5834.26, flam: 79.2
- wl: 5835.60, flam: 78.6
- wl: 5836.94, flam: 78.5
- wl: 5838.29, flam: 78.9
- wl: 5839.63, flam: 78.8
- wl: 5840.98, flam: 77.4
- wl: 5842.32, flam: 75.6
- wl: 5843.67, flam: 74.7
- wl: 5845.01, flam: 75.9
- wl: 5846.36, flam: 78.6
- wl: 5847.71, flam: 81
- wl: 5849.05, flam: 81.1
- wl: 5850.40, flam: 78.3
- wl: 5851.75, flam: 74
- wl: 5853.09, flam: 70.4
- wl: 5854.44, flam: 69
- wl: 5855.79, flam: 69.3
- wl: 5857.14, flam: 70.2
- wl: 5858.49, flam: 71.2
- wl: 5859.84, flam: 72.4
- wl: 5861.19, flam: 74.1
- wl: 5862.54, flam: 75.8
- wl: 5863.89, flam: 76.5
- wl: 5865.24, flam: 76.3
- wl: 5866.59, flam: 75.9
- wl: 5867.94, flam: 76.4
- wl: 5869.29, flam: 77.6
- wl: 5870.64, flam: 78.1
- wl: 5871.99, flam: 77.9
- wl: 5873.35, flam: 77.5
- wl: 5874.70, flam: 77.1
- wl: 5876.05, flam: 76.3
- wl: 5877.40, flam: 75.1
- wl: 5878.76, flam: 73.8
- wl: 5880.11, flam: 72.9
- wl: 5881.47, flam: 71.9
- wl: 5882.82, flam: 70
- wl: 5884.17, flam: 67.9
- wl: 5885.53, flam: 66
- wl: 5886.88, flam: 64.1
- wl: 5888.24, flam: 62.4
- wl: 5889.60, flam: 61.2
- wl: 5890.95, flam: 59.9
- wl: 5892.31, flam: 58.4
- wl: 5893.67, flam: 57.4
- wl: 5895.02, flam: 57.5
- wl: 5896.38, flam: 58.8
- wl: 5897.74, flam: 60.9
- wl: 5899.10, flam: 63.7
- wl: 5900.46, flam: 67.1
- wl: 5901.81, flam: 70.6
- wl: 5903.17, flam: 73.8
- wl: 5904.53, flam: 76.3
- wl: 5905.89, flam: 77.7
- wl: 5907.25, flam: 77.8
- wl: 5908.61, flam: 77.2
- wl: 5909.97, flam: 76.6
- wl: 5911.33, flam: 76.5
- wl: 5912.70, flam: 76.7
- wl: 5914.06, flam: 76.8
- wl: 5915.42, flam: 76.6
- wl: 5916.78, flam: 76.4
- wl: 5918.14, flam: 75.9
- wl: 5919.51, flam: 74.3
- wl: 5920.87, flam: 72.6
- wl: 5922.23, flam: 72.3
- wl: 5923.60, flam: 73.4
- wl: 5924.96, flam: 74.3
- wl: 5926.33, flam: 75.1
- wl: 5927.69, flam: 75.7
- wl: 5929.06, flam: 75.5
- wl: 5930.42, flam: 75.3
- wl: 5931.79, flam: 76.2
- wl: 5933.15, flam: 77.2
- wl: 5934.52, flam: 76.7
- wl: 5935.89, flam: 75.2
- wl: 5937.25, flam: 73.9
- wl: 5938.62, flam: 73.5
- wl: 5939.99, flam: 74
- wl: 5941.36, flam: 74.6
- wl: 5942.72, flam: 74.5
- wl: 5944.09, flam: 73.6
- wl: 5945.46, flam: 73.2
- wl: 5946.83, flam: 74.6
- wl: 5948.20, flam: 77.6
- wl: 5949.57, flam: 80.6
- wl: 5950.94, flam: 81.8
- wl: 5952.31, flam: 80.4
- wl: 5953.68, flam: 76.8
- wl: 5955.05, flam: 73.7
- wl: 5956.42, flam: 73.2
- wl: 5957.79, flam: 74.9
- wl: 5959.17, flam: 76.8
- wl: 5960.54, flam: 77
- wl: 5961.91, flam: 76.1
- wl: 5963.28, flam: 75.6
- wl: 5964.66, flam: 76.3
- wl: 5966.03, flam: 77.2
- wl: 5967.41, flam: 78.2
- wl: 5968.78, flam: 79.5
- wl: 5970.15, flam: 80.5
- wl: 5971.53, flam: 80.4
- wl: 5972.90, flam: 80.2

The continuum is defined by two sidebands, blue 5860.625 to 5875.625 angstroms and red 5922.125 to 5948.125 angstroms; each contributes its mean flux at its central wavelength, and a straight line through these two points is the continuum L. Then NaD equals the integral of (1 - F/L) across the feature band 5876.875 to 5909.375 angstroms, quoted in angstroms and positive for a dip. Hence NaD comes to 3.59 angstroms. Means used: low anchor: 76.7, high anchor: 74.8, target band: 67.6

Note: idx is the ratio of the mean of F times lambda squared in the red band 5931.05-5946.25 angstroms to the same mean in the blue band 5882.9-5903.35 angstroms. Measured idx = 1.20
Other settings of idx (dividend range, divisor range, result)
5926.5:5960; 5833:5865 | 1.03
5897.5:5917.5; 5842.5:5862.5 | 1.01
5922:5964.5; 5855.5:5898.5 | 1.11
